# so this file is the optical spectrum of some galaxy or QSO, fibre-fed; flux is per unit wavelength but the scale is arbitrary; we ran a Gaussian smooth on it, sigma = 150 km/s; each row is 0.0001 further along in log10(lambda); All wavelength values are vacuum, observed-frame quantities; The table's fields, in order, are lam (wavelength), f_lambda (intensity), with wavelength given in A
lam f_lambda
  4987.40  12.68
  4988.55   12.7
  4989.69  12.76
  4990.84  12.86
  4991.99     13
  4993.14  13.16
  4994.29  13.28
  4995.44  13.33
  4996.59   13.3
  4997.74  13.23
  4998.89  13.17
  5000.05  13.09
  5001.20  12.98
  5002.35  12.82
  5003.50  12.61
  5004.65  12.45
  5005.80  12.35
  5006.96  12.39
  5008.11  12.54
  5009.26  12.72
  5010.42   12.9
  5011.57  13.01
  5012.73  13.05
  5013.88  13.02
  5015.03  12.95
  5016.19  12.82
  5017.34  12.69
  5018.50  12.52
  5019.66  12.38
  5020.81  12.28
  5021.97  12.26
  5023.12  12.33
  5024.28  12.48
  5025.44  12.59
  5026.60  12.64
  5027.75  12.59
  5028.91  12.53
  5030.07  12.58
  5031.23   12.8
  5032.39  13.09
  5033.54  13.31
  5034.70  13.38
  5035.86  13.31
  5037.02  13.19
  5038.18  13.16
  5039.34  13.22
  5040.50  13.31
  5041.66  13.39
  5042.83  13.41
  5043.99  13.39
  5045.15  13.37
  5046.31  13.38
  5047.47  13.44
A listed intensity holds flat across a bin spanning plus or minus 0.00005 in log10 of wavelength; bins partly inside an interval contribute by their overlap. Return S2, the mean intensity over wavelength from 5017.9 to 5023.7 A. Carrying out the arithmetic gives 12.4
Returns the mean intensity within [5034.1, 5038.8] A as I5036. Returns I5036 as 13.3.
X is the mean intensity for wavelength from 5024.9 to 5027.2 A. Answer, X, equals 12.6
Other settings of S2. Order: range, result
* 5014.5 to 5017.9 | 12.8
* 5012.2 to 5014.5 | 13.1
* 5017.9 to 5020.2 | 12.4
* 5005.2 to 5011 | 12.6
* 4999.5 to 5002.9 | 13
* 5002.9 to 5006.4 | 12.5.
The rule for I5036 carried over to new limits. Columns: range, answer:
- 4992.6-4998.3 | 13.3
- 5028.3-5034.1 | 12.9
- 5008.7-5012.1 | 12.9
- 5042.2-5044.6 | 13.4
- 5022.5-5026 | 12.5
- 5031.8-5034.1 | 13.2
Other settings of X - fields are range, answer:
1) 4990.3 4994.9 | 13.1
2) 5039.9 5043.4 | 13.3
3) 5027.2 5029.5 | 12.5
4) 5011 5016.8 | 13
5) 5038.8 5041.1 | 13.3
